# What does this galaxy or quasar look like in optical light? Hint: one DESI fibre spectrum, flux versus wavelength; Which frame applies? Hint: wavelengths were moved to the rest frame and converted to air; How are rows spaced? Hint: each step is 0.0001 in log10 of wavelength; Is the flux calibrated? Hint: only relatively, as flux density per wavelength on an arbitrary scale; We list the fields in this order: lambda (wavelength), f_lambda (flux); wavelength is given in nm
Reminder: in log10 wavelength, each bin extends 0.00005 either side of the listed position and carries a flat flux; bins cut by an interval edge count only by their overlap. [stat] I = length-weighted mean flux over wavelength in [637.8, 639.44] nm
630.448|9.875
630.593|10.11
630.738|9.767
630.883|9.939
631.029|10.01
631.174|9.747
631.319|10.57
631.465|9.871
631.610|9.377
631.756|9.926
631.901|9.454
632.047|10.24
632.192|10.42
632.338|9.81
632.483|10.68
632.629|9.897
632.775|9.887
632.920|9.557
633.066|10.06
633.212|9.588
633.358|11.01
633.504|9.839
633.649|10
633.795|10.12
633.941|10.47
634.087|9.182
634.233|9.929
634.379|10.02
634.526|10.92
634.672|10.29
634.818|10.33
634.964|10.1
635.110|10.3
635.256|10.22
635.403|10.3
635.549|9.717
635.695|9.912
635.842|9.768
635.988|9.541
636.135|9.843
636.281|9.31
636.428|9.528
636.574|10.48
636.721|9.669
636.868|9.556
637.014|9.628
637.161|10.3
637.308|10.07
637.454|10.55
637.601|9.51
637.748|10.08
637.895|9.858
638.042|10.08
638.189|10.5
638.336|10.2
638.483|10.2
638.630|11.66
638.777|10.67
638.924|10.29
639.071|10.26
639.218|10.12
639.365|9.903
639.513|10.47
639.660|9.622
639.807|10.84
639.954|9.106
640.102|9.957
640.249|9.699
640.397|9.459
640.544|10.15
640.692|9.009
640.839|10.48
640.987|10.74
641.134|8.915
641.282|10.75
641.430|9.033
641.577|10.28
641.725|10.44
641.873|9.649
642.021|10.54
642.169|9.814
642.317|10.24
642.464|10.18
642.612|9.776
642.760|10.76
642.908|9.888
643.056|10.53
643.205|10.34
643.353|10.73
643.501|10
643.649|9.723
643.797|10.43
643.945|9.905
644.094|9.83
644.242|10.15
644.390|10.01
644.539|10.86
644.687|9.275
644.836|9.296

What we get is 10.3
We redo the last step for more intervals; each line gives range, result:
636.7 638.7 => 10.1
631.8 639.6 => 10.1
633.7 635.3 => 10.2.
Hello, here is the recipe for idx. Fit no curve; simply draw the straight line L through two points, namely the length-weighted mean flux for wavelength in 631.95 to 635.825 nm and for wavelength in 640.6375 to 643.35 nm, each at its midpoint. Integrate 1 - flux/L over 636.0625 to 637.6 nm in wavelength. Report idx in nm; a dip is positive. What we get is 0.03 nm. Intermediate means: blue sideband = 10.1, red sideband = 10.1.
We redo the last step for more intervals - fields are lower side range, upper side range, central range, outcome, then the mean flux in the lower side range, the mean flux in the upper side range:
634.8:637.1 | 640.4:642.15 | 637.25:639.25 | -0.08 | 9.88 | 9.97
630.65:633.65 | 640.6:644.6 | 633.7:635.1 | -0.02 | 9.99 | 10.1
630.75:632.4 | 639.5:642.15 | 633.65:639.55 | -0.09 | 9.93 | 9.94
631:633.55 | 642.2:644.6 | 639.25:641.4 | 0.05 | 10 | 10.2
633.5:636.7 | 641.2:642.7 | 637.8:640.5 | -0.03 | 10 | 10.1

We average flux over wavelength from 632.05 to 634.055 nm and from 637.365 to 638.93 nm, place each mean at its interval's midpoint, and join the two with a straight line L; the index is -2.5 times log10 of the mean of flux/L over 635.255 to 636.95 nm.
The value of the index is 0.047 mag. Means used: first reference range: 10.1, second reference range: 10.3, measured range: 9.8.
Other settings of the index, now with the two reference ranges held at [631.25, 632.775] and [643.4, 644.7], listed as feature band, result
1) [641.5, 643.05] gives -0.01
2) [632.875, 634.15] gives 0.00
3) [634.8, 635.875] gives -0.01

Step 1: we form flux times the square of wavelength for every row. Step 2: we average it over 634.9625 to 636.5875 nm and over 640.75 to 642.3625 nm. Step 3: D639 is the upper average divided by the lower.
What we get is 1.0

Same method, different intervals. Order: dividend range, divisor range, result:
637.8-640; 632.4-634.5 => 1.04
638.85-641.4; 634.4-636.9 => 1.01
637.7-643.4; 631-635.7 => 1.03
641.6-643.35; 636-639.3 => 1.03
